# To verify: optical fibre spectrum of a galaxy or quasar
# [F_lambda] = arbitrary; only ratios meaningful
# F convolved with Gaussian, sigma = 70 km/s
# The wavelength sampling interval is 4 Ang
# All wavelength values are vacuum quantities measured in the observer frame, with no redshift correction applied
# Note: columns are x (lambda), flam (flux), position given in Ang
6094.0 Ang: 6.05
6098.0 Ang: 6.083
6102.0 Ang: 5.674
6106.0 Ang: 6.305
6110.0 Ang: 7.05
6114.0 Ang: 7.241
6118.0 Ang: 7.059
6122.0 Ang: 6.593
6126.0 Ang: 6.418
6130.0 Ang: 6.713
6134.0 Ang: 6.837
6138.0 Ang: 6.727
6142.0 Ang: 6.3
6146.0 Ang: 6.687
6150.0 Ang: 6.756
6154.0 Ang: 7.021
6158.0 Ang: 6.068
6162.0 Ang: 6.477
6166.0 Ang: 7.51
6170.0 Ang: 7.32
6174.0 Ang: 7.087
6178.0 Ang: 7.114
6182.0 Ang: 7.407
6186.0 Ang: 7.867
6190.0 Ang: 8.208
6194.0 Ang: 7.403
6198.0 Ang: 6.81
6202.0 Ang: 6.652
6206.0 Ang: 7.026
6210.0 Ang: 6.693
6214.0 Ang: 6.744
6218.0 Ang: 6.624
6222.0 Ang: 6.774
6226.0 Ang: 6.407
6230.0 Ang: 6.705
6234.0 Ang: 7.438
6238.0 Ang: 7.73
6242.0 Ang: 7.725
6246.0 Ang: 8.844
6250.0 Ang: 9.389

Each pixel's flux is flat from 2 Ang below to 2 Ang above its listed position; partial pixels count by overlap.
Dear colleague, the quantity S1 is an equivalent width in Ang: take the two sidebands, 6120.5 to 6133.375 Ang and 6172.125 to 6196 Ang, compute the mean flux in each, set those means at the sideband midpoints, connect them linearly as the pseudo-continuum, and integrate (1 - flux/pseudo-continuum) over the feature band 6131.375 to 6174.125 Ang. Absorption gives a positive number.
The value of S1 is 1.4 Ang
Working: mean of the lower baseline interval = 6.6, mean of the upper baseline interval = 7.52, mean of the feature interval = 6.79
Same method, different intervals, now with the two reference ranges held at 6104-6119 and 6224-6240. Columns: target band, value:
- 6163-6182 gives -0.7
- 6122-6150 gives 1.3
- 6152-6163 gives 0.7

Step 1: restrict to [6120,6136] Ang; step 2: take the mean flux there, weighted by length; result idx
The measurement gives 6.64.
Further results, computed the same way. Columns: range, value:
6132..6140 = 6.78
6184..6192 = 8.04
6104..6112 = 6.68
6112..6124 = 6.96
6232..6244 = 7.63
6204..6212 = 6.86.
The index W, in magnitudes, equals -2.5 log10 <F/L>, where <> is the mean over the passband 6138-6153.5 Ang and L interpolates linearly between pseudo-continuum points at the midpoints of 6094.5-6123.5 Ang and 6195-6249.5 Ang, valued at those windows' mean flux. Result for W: 0.02 mag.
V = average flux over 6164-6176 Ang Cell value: 7.31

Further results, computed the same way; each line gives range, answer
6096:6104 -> 5.88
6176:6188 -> 7.46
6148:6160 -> 6.61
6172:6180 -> 7.1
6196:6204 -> 6.73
